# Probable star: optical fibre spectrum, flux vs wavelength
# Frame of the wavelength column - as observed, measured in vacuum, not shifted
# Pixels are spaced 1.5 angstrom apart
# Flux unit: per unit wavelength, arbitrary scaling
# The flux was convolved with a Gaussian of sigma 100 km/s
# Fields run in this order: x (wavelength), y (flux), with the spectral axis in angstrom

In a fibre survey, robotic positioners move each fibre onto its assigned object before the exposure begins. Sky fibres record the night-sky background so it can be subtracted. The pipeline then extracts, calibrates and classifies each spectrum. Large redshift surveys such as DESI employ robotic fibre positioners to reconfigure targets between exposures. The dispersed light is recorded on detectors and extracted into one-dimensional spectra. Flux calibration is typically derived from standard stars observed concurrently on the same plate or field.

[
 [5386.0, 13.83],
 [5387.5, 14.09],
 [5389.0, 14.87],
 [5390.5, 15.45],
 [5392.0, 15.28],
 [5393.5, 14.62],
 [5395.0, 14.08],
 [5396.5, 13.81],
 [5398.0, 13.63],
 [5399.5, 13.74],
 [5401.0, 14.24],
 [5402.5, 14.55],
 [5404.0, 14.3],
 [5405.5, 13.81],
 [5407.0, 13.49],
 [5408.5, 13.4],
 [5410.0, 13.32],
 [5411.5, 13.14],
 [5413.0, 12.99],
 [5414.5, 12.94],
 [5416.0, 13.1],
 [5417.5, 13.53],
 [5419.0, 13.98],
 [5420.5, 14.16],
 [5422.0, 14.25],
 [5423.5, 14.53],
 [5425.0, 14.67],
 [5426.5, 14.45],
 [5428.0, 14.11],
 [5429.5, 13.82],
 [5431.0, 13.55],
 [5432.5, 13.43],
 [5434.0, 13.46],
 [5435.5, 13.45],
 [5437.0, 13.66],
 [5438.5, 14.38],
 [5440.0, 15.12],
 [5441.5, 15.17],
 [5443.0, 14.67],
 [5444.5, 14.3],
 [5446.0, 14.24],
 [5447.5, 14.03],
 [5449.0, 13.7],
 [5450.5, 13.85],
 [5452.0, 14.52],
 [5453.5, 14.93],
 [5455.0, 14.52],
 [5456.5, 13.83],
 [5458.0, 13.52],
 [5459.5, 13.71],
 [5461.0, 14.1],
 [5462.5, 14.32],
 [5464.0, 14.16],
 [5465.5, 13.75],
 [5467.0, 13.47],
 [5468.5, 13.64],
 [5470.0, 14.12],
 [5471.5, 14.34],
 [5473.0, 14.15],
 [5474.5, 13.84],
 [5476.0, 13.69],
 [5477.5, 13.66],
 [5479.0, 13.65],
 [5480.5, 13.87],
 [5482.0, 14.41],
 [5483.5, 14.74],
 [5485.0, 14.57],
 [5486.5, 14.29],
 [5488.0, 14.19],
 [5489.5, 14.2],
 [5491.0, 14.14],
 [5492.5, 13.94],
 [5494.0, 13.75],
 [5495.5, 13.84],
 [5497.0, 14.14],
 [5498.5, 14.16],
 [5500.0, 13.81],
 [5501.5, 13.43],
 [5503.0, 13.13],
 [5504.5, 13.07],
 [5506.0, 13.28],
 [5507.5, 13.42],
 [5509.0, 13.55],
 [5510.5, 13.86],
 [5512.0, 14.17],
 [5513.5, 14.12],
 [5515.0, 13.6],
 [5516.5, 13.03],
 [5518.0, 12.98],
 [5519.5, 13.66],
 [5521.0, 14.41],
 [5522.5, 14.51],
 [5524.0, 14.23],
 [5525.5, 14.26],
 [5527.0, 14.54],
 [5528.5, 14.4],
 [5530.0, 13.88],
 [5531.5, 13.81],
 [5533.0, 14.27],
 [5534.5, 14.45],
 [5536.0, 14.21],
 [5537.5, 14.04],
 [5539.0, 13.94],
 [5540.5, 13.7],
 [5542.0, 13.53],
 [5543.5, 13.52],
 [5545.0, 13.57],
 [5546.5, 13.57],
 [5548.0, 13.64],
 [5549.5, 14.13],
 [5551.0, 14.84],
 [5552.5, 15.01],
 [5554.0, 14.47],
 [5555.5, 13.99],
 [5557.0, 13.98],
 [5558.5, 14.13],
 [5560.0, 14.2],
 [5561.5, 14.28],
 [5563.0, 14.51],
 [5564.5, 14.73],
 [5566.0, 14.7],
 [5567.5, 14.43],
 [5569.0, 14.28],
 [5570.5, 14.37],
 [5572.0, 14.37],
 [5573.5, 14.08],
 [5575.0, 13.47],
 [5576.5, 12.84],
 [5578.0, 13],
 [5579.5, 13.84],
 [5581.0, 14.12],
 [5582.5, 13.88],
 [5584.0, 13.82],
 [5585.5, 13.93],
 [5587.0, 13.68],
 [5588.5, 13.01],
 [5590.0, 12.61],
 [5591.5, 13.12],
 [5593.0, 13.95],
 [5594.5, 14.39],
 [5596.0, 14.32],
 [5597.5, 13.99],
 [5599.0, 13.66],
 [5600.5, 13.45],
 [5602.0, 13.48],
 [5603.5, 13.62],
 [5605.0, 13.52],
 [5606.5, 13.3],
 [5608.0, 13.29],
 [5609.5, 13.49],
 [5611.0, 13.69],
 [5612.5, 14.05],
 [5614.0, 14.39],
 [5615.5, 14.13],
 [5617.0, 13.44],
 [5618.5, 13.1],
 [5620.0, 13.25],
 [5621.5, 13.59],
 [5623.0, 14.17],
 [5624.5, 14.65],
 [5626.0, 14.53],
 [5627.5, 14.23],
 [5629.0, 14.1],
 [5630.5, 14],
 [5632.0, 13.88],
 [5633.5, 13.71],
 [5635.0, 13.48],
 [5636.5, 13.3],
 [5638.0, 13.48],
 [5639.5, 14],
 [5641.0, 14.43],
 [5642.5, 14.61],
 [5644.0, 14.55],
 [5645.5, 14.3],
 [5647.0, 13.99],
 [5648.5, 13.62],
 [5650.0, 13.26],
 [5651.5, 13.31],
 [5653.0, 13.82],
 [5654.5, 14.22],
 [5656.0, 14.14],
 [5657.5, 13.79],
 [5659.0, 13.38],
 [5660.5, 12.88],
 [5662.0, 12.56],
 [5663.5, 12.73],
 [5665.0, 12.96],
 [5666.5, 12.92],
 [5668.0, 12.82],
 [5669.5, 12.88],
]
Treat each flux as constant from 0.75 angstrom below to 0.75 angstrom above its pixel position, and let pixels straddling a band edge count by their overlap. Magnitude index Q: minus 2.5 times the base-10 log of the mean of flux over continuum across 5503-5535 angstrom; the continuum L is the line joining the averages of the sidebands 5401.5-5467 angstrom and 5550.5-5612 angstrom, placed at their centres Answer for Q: 0.01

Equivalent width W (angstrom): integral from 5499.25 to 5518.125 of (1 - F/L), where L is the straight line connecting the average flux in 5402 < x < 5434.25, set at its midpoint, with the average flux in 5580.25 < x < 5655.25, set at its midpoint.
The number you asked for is 0.4 angstrom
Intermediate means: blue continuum 13.8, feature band 13.5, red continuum 13.8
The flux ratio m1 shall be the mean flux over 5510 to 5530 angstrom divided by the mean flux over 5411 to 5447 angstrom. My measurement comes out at 1.00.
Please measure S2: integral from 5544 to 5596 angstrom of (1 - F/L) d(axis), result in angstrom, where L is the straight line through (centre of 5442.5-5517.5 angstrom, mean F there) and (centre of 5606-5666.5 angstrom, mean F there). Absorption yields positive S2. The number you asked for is -0.6 angstrom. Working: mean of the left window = 13.9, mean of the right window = 13.7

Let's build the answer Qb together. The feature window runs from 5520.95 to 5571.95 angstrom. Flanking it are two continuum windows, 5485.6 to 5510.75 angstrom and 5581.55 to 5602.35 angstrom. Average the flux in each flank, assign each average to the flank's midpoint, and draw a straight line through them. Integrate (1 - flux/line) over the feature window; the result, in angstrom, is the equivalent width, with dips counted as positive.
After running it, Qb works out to -1.7 angstrom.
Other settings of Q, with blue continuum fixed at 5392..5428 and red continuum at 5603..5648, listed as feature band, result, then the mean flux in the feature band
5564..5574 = -0.04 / 14.4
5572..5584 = 0.02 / 13.7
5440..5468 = -0.02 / 14.2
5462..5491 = -0.01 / 14.1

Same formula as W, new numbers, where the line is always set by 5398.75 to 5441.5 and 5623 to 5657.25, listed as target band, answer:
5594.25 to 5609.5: 0.3 angstrom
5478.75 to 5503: -0.3 angstrom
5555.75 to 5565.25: -0.2 angstrom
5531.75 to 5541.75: -0.1 angstrom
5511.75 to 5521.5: 0.2 angstrom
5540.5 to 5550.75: 0.2 angstrom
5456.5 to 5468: 0.0 angstrom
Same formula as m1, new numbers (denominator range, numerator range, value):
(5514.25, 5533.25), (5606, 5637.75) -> 0.99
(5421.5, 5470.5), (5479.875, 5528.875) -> 0.99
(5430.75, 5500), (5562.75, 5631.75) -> 0.98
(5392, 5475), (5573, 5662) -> 0.98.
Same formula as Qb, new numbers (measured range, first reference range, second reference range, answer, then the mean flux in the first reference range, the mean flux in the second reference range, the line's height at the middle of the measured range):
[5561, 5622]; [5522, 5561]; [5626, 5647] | 1.21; 14.1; 14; 14.1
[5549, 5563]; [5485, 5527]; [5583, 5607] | -0.64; 13.8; 13.6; 13.7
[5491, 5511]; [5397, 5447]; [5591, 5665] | 0.29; 13.9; 13.8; 13.9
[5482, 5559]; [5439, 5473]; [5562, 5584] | 0.75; 14.2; 14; 14.1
